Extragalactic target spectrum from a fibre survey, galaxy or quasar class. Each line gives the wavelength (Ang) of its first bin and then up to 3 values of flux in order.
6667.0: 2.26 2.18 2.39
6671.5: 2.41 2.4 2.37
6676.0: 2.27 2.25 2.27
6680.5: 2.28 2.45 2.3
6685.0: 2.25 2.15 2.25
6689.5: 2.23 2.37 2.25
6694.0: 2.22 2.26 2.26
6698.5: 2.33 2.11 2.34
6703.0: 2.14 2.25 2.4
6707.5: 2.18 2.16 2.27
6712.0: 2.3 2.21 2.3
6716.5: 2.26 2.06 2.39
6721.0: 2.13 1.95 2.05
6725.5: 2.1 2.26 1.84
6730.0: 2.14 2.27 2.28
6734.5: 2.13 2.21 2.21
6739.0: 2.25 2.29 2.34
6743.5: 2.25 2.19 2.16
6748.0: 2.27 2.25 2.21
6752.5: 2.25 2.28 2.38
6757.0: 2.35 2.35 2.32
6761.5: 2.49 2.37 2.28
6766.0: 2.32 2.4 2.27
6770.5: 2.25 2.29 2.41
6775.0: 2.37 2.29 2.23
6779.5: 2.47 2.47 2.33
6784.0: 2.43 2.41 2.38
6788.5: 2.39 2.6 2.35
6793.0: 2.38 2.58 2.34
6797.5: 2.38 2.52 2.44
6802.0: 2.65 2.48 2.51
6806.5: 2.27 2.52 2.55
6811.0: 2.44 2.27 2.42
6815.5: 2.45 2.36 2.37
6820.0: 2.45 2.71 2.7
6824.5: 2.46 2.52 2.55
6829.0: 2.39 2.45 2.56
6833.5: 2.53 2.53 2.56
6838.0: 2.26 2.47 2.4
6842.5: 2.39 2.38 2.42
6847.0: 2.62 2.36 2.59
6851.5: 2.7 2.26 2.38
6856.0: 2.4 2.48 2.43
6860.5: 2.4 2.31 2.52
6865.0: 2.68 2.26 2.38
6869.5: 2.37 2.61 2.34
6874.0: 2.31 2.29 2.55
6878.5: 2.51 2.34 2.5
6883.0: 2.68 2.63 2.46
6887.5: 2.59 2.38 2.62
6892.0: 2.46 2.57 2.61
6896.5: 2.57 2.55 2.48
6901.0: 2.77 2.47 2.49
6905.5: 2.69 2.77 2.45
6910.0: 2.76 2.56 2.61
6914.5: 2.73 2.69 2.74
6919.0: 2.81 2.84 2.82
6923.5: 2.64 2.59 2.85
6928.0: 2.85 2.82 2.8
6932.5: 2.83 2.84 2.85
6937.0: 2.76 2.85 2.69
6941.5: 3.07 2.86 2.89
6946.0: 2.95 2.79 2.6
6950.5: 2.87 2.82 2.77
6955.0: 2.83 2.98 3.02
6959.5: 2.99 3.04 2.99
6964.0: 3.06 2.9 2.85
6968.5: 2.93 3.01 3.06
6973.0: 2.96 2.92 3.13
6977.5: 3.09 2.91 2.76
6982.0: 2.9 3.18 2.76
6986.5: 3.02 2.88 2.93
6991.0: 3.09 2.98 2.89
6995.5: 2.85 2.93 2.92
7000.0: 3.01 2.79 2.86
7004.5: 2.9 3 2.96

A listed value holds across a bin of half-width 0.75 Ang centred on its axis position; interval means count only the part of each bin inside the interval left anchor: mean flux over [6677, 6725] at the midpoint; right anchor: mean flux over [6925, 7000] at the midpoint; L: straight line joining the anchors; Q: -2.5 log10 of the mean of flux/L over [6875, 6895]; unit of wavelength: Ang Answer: 0.081 mag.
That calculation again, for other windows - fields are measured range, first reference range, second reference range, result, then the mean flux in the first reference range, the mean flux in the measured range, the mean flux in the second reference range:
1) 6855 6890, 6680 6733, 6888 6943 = 0.061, 2.22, 2.45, 2.69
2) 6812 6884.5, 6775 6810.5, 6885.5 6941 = 0.037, 2.43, 2.46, 2.67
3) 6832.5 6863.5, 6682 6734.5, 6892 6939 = 0.040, 2.22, 2.45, 2.69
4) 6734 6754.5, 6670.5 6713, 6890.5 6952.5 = 0.067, 2.28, 2.24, 2.72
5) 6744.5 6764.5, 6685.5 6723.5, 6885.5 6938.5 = 0.018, 2.23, 2.3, 2.67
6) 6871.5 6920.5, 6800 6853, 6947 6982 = 0.056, 2.48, 2.57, 2.93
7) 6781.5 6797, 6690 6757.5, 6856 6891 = -0.042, 2.22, 2.42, 2.46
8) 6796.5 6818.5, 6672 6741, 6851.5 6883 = -0.040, 2.23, 2.44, 2.43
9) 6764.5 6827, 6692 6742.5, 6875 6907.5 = -0.029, 2.21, 2.42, 2.54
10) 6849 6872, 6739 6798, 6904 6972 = 0.065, 2.34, 2.45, 2.82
